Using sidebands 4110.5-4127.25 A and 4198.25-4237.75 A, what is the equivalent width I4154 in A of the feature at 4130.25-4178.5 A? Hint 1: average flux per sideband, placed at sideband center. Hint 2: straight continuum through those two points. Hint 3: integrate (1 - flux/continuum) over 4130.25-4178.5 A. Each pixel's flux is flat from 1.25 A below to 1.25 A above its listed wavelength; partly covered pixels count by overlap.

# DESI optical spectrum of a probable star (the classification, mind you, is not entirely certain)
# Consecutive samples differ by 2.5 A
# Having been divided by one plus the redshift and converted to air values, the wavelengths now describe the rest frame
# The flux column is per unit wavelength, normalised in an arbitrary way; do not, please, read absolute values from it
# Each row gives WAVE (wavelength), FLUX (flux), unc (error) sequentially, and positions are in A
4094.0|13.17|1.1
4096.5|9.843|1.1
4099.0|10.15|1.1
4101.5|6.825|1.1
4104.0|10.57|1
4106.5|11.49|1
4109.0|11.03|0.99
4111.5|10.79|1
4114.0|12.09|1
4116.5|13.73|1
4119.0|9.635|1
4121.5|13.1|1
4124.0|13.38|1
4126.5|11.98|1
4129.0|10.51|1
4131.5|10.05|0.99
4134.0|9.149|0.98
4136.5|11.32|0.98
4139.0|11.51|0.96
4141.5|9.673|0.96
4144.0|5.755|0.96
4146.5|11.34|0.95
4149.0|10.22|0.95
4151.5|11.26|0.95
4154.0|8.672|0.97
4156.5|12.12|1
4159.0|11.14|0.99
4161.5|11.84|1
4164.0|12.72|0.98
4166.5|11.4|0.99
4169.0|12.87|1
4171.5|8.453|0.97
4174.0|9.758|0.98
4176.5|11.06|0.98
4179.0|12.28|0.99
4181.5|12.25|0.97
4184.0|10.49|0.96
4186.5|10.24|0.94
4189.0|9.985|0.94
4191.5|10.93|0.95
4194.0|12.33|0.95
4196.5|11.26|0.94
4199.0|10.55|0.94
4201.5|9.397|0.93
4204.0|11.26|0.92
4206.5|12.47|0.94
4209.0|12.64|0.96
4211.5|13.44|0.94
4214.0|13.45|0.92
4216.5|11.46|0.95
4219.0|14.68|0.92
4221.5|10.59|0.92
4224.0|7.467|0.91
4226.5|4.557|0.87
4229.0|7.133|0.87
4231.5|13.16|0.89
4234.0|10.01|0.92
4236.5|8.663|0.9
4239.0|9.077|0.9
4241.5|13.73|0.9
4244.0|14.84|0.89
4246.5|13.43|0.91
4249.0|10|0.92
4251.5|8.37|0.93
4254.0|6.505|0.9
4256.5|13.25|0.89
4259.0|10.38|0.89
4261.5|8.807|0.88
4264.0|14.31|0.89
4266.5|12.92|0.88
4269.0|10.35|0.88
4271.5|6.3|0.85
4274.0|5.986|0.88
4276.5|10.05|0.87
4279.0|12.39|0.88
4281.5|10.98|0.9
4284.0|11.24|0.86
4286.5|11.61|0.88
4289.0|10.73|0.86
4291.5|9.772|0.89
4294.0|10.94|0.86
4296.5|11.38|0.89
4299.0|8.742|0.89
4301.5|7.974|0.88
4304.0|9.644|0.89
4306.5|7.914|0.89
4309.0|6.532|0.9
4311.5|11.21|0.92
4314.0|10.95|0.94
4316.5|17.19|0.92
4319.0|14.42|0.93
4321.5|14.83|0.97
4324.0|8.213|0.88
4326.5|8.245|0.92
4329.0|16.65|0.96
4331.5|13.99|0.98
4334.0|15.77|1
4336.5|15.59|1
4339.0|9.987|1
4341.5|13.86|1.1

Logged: 4.3 A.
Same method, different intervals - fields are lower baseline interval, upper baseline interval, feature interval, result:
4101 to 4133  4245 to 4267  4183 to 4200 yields 0.3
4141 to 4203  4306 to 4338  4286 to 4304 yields 3.1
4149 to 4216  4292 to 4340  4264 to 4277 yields 2.2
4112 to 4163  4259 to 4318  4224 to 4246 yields 0.9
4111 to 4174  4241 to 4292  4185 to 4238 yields 0.5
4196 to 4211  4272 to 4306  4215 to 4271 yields 0.7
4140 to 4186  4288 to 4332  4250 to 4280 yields 2.7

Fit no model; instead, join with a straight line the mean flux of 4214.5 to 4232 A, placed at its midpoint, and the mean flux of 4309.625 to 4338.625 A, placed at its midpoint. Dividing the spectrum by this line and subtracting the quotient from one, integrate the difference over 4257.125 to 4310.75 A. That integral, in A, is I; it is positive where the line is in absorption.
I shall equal 8.1 A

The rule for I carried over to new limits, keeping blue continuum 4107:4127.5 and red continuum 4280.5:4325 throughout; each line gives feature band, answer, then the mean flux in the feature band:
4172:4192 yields 1.33 A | 10.8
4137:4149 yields 2.08 A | 9.75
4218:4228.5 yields 2.10 A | 9.04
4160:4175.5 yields 0.62 A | 11.2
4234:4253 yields 0.25 A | 11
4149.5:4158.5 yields 0.80 A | 10.7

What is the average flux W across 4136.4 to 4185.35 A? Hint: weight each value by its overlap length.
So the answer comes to 10.8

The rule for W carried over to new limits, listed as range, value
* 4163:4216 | 11.4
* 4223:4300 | 10.2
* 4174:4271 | 10.9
